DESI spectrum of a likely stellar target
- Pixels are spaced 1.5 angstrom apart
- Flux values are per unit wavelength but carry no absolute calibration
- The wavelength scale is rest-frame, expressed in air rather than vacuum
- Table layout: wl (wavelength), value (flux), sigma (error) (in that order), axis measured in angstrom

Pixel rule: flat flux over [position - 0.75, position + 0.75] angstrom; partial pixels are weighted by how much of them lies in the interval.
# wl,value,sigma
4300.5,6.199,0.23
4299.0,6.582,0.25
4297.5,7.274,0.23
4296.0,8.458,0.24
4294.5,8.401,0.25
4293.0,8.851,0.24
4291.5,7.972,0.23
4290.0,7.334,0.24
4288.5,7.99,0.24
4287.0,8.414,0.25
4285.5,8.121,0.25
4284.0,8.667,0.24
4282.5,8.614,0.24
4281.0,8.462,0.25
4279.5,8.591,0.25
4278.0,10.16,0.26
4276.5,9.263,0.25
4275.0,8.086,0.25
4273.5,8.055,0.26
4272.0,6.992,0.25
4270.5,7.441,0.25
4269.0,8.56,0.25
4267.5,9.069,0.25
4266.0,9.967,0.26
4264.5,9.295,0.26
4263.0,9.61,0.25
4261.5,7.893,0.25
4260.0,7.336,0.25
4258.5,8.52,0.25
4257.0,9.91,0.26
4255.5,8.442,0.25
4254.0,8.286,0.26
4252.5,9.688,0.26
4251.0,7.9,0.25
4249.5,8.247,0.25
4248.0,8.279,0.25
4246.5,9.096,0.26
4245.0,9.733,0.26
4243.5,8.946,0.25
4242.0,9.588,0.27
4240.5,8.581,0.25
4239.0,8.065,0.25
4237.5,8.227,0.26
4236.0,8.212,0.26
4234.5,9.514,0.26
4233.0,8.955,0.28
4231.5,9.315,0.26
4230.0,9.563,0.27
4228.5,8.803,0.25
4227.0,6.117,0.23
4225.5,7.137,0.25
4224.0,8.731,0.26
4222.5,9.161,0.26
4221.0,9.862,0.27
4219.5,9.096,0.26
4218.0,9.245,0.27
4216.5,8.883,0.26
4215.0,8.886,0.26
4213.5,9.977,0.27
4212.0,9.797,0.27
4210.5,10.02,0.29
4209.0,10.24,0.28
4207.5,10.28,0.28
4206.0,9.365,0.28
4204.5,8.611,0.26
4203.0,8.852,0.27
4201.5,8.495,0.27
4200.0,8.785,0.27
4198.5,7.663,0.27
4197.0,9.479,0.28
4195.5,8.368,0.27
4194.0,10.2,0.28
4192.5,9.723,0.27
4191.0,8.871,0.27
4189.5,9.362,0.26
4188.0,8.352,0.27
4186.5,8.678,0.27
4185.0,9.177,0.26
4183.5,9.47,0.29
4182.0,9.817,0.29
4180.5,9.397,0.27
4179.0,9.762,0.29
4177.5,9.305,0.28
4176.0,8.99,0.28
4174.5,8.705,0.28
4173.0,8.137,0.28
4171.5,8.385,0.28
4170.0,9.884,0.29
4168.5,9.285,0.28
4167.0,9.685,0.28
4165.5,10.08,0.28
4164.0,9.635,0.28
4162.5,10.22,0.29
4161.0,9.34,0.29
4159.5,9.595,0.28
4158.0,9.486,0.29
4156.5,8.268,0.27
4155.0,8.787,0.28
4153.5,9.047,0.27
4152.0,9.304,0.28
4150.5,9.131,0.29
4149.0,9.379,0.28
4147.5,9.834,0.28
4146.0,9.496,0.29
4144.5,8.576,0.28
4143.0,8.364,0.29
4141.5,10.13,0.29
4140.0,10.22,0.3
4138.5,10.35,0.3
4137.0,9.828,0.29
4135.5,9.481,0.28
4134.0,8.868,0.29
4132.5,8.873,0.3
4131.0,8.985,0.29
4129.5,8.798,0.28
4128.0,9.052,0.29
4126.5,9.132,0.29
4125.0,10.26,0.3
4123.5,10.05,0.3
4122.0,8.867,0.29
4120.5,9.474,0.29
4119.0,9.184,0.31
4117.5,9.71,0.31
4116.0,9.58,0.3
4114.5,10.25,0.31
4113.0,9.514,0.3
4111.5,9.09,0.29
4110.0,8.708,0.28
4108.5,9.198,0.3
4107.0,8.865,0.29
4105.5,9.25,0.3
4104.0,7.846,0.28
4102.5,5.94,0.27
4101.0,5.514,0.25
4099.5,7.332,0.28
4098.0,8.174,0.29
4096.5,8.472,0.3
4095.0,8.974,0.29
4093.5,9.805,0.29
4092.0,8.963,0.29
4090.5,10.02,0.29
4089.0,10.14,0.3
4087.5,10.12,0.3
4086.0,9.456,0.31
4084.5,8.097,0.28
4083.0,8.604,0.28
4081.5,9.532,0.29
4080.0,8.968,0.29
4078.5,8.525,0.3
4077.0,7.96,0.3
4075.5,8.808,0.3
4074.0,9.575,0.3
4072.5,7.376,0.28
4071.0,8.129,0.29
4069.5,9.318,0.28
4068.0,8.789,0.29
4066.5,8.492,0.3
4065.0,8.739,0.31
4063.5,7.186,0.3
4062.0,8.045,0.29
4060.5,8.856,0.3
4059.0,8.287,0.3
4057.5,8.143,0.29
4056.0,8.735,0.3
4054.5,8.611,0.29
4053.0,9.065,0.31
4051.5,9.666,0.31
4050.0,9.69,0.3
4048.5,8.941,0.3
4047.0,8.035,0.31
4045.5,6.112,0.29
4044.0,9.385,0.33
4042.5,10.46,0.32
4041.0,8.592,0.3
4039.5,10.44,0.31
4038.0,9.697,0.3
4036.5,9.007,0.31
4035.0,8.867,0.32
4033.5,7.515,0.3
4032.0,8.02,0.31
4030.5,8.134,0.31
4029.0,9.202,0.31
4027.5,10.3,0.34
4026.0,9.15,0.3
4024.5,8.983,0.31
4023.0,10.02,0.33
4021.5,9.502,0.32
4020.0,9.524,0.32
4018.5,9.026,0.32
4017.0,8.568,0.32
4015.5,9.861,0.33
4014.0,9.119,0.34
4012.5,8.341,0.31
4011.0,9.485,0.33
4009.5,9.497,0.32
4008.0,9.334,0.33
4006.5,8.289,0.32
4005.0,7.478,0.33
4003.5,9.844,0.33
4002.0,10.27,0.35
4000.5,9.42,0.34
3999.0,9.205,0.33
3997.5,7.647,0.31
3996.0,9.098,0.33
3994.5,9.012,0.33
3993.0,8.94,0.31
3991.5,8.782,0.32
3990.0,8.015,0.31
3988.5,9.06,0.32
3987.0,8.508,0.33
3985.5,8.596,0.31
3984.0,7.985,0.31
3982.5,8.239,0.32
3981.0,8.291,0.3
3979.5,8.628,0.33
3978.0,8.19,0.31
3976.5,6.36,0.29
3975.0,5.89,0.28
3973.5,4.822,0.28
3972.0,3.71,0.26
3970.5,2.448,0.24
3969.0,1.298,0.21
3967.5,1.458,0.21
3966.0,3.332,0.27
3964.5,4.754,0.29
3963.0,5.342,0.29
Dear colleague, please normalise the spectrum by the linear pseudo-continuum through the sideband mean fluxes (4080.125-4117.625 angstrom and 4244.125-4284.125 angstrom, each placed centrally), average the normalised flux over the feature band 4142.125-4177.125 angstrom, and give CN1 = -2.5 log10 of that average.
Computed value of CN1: -0.05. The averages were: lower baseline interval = 8.83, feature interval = 9.21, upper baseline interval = 8.67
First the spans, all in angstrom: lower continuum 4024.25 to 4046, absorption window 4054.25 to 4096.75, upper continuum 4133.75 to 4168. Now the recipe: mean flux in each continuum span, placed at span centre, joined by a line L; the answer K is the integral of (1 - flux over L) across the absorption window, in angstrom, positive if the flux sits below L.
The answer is 1.6 angstrom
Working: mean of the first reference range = 8.96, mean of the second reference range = 9.45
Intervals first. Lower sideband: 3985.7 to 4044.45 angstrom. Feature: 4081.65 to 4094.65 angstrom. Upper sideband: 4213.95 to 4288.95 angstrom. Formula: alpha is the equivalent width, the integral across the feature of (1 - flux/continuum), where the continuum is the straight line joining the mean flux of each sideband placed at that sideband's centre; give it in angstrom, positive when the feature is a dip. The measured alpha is -0.7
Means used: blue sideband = 9.06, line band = 9.39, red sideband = 8.68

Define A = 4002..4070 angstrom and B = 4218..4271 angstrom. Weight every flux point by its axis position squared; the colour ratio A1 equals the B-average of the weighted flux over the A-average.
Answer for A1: 1.08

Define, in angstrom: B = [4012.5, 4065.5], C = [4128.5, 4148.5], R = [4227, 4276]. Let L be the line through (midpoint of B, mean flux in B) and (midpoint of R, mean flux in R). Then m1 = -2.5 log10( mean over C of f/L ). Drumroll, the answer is -0.07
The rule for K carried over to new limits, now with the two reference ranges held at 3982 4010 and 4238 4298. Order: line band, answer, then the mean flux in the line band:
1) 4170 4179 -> -0.3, 8.89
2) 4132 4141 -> -1.0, 9.64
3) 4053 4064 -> 0.5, 8.35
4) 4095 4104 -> 1.4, 7.31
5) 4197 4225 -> -1.9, 9.21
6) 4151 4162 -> -0.6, 9.14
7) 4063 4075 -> 0.3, 8.48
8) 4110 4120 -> -0.9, 9.49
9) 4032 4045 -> -0.5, 9.11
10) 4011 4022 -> -0.5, 9.15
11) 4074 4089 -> -0.5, 8.99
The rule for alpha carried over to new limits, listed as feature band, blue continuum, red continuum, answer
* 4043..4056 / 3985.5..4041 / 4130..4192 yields 0.5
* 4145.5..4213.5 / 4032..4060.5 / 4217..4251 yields -4.0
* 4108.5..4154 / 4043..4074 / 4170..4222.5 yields -2.6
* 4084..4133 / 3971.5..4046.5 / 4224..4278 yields -2.0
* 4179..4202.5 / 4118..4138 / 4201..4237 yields 0.1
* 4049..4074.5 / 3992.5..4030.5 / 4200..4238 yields 1.4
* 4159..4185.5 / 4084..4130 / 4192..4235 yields -1.0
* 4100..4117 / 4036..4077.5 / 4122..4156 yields 1.1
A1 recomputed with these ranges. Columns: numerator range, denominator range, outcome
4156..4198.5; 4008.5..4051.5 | 1.10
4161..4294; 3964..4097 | 1.17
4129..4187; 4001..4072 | 1.11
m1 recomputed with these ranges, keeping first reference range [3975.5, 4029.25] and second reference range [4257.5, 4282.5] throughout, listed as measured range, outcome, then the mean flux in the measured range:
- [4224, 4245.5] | 0.00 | 8.62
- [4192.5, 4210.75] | -0.06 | 9.2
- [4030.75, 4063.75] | 0.01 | 8.71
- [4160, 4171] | -0.12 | 9.7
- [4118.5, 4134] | -0.06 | 9.25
